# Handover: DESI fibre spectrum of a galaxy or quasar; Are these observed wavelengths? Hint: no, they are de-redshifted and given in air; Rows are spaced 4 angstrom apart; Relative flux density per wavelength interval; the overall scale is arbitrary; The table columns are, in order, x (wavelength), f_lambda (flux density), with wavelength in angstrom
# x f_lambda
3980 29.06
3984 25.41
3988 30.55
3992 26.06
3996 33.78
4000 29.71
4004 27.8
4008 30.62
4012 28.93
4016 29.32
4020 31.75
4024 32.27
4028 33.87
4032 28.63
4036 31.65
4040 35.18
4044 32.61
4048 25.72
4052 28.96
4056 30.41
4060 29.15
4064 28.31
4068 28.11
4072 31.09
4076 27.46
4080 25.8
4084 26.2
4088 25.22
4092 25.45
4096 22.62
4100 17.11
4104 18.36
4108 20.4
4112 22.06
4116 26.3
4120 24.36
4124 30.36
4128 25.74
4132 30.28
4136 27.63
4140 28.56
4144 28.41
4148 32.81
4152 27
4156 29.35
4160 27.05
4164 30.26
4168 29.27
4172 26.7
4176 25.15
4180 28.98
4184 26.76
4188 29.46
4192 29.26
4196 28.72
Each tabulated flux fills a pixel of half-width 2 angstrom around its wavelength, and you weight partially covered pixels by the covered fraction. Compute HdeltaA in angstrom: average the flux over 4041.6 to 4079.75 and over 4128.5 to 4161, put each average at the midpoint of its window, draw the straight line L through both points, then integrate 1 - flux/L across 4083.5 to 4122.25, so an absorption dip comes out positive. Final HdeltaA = 8.3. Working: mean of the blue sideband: 29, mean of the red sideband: 28.8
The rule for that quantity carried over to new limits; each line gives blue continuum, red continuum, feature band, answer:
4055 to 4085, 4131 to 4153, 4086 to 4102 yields 3.35 angstrom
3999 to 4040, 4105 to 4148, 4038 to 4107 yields 4.54 angstrom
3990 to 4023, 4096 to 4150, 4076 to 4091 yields 0.55 angstrom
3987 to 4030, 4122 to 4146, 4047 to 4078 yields 0.89 angstrom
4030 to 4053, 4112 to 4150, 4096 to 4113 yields 5.33 angstrom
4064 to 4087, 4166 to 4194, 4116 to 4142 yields 0.10 angstrom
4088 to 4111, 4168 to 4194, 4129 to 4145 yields -2.83 angstrom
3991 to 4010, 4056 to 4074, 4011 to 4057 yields -2.01 angstrom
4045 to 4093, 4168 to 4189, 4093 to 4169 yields 4.02 angstrom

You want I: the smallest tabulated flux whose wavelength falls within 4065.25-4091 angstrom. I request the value 25.22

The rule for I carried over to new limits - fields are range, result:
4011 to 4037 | 28.63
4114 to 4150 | 24.36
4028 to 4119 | 17.11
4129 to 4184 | 25.15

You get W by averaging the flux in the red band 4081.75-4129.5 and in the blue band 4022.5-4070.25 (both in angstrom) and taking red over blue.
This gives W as 0.78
